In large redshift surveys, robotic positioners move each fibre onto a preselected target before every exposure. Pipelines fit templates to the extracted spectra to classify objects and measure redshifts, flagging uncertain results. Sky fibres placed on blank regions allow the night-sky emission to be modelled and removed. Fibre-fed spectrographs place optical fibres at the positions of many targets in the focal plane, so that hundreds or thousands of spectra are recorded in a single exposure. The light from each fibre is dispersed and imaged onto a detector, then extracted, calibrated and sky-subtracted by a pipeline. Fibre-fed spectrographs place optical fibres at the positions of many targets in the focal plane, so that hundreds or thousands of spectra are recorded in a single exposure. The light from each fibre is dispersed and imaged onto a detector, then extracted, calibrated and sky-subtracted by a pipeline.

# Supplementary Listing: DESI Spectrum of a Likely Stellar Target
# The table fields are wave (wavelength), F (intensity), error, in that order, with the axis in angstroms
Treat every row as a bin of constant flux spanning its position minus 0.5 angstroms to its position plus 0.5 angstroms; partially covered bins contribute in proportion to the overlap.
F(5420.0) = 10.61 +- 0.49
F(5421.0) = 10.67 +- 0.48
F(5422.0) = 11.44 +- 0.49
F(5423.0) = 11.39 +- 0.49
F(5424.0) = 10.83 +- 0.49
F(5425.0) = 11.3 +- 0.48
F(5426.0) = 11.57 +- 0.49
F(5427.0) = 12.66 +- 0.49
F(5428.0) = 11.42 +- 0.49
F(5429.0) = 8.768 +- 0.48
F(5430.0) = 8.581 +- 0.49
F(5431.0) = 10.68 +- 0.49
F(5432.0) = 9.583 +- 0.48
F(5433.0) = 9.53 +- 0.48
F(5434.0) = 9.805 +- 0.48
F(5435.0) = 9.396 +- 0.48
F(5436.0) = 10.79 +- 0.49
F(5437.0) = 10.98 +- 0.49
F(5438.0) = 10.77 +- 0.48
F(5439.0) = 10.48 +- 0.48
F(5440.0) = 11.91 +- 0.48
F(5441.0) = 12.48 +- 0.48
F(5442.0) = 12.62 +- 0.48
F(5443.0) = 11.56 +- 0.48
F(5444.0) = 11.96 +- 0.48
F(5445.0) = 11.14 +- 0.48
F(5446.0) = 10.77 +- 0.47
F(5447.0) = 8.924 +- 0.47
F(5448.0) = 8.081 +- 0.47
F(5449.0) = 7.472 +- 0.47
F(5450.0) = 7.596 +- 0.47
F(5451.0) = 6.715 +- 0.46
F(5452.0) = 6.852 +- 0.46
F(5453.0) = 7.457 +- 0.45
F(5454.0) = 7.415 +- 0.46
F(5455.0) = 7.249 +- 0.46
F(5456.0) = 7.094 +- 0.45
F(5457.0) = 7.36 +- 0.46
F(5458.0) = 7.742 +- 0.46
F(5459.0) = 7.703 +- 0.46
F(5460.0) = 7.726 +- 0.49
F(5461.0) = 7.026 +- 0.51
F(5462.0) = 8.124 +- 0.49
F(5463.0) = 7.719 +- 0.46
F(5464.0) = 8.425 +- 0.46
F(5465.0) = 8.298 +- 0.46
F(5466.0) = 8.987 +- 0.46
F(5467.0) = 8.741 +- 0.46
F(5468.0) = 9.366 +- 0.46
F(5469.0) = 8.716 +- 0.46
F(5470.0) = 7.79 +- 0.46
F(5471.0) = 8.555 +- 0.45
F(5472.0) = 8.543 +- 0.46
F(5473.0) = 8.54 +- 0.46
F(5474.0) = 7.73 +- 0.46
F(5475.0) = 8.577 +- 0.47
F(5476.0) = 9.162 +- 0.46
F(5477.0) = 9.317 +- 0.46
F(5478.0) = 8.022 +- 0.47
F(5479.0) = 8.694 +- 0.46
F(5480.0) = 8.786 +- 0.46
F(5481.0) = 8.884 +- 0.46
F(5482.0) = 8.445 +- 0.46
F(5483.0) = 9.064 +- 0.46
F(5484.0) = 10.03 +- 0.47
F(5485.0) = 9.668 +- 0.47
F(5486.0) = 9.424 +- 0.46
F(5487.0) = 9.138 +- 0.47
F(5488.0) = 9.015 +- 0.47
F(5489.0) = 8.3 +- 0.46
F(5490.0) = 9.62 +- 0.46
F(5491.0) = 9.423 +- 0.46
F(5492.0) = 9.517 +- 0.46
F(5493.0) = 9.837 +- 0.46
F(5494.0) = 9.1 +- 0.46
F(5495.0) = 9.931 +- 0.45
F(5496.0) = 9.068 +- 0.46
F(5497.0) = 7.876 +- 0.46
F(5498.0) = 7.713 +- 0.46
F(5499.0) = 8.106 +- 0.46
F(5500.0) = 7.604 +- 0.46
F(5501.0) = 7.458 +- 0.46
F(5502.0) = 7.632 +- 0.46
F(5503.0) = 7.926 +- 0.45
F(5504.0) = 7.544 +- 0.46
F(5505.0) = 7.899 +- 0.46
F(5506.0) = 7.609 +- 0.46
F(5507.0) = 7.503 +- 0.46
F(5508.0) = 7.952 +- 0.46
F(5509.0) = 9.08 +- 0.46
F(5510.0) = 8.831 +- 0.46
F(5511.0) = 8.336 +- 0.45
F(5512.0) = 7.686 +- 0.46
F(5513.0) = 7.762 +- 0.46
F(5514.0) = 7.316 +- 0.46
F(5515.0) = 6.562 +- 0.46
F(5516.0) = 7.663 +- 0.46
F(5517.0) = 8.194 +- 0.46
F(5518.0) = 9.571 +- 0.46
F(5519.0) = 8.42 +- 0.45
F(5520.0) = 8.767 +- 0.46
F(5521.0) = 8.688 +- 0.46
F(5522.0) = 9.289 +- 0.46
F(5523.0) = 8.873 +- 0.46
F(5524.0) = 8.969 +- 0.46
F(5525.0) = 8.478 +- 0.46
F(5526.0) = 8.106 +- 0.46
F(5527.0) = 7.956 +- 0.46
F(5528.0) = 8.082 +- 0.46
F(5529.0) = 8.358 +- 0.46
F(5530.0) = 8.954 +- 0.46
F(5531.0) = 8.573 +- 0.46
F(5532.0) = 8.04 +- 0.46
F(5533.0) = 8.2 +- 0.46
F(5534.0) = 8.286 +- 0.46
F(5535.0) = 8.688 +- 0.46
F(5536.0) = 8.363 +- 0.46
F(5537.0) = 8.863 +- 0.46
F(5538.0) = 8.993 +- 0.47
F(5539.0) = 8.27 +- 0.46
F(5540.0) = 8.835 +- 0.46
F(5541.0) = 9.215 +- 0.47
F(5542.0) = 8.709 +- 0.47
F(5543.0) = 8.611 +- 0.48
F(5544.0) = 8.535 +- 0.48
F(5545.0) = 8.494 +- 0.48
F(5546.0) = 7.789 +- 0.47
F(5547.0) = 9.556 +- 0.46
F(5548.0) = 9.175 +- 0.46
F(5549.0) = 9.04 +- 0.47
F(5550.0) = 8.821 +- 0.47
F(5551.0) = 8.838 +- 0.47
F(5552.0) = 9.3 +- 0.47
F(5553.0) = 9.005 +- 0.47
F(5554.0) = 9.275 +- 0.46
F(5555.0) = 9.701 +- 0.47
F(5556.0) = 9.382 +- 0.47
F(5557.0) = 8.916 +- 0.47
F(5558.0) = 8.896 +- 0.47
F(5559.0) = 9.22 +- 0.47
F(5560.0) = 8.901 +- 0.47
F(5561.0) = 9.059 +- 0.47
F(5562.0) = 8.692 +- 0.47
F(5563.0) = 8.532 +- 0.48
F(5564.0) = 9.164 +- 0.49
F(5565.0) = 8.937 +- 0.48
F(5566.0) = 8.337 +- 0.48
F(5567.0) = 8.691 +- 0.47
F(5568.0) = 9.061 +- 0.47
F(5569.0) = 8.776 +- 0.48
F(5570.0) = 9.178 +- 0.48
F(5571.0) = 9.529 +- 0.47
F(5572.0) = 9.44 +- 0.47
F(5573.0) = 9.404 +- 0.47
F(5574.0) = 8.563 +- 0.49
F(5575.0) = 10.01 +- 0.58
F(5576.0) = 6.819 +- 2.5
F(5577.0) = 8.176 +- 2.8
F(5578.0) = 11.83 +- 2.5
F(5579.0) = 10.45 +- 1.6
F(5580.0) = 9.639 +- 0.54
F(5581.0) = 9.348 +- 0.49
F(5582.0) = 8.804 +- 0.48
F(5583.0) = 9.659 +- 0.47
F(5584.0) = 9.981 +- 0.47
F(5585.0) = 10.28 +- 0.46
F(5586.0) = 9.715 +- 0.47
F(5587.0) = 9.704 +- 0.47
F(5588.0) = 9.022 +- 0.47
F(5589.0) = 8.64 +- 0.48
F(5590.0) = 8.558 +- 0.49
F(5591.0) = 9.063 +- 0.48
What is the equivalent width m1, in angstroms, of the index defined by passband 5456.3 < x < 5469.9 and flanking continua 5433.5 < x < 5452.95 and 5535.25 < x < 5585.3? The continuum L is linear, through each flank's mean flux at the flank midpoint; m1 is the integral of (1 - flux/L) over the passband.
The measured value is 2.3 angstroms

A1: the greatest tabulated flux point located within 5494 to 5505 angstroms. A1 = 9.931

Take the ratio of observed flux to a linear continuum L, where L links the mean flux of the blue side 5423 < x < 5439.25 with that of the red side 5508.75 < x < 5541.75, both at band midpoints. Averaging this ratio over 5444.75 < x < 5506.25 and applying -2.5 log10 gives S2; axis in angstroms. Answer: 0.13 mag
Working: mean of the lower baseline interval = 10.5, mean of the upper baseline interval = 8.43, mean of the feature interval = 8.42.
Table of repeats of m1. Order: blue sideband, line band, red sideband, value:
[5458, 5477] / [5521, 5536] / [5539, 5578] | 0.42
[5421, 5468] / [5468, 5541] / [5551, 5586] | 6.42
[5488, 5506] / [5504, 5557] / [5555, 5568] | 1.22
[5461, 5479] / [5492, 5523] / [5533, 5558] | 1.42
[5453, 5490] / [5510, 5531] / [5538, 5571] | 0.95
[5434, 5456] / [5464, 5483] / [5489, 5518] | 0.68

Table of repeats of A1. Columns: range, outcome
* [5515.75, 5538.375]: 9.571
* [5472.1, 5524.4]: 10.03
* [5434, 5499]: 12.62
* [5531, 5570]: 9.701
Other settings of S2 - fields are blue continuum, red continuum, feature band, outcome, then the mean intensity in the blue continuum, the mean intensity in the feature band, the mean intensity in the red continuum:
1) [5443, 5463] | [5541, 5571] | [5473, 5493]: -0.07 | 8.2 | 9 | 8.93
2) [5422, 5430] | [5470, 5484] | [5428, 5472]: 0.10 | 11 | 9.07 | 8.66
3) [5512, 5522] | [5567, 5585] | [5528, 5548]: 0.00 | 8.14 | 8.6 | 9.34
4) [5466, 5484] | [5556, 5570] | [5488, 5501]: -0.01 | 8.69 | 8.79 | 8.89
